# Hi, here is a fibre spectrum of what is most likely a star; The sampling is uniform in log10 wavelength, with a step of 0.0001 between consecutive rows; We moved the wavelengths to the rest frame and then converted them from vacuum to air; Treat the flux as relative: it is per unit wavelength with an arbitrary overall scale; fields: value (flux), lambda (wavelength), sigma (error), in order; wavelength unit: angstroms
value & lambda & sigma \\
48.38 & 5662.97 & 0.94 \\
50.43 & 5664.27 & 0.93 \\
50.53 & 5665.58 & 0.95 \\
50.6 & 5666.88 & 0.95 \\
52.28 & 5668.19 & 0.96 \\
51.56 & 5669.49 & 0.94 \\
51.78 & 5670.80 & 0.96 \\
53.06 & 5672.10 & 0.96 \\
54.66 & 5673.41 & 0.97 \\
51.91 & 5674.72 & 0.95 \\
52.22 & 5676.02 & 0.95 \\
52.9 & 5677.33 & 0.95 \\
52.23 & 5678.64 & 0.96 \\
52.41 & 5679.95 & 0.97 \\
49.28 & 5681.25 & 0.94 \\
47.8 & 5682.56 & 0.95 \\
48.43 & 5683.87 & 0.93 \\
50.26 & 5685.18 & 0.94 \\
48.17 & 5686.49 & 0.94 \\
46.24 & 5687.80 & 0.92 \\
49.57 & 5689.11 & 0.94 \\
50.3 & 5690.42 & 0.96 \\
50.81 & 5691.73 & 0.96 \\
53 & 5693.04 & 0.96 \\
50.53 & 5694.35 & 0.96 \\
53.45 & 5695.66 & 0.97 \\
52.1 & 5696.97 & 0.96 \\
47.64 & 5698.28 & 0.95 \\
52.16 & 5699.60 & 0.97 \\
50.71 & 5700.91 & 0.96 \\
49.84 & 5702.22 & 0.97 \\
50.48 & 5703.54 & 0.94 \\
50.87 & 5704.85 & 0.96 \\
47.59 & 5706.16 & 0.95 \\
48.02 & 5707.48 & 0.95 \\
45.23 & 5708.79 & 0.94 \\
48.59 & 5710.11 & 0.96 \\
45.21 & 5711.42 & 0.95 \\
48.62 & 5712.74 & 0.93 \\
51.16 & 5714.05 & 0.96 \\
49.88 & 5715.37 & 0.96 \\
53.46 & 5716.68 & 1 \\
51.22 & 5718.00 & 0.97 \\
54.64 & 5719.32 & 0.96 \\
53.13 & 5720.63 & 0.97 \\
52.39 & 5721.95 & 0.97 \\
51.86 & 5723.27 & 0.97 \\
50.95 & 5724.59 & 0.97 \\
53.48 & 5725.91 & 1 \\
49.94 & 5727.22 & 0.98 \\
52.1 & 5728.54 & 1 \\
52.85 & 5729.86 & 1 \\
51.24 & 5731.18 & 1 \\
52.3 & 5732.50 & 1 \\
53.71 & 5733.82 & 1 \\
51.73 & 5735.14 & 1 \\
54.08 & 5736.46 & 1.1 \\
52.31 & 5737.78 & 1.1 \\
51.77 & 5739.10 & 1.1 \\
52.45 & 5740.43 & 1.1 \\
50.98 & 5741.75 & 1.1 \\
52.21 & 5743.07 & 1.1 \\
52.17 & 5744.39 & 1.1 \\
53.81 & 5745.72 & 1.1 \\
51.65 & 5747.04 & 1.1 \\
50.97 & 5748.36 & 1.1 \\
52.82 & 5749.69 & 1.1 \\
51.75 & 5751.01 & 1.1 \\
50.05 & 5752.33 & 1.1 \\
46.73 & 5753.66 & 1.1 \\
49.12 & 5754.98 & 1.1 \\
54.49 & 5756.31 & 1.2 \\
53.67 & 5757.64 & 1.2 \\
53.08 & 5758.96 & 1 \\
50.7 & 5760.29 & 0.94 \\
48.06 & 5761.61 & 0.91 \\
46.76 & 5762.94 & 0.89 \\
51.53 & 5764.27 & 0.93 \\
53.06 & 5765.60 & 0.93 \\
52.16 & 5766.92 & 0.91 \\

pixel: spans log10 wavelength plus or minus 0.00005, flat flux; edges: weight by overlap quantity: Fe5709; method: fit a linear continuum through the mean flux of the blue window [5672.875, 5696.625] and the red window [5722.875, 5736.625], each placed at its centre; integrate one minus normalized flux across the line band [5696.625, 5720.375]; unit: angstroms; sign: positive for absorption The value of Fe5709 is 0.8 angstroms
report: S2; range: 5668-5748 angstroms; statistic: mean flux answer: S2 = 51.1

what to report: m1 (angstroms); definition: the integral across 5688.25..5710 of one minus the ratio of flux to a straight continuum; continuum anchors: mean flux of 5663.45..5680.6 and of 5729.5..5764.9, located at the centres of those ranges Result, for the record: 0.7 angstroms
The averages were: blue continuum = 52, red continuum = 51.6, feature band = 50.1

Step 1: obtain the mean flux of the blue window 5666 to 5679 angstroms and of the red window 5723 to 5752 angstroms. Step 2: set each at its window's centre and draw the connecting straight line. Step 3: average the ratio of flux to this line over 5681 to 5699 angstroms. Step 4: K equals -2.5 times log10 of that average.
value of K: 0.05 mag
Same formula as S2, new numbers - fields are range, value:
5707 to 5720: 49.7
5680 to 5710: 49.7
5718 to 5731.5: 52.2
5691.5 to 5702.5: 51.2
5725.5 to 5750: 52.2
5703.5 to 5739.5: 51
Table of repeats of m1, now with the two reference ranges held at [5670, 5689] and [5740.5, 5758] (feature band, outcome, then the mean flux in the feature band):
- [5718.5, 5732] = -0.3 angstroms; 52.3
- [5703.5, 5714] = 0.6 angstroms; 48.1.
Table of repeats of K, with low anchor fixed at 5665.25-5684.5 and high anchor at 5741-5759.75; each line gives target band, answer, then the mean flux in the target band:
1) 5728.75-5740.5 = -0.02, 52.5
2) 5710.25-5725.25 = 0.01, 51.1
